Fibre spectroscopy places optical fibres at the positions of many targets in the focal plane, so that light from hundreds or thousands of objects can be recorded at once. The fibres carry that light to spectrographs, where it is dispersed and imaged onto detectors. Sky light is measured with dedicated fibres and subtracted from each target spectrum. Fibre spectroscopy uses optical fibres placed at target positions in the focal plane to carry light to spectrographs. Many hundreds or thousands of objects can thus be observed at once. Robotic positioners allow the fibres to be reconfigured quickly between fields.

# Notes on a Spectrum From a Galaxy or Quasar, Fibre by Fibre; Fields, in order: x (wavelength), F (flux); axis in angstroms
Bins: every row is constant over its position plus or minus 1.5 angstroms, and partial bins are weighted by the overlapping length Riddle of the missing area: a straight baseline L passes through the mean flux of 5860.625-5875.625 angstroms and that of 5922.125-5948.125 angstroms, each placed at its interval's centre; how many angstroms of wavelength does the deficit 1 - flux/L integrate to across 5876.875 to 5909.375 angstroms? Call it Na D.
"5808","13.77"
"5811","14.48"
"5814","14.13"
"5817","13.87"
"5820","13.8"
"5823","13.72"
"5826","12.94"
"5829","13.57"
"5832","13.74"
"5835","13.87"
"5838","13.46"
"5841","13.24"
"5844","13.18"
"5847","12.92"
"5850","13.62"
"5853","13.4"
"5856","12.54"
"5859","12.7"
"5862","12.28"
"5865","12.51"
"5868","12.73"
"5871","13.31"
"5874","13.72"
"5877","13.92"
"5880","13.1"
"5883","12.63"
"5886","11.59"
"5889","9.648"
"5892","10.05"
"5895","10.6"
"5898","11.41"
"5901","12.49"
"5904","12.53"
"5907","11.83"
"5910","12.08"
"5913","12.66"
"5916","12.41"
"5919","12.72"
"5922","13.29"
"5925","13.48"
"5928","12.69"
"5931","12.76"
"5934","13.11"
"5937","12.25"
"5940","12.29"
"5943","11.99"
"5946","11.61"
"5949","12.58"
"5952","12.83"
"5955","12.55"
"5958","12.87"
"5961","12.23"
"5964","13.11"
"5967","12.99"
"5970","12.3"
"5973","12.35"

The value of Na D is 2.7 angstroms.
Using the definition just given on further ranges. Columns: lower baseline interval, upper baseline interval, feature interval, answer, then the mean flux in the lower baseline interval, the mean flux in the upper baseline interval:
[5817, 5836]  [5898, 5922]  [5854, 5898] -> 2.3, 13.6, 12.4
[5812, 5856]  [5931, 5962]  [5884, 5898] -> 2.5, 13.5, 12.5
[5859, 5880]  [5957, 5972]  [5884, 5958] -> 4.0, 13.1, 12.7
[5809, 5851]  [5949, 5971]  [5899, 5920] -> 1.1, 13.6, 12.7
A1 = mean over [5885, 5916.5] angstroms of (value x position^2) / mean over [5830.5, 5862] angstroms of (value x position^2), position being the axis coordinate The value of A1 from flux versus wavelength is 0.9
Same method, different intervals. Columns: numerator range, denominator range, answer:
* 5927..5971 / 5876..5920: 1.07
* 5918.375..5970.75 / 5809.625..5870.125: 0.98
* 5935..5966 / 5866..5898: 1.05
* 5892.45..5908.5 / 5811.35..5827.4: 0.87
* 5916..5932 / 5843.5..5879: 1.01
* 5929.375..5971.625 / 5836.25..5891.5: 1.01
